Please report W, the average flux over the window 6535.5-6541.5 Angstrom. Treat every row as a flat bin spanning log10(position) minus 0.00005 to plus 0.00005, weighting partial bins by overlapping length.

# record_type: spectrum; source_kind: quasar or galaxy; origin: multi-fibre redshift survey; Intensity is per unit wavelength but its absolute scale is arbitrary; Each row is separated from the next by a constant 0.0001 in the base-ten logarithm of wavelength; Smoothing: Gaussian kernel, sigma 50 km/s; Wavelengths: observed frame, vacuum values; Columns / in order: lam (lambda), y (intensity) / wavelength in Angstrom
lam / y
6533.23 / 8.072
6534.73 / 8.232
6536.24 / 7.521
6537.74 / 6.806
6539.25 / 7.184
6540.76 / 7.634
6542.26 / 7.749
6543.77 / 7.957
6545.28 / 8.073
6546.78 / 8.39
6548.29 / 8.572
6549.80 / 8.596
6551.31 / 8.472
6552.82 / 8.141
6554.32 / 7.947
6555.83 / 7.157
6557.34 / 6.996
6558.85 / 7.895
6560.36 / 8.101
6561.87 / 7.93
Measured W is 7.28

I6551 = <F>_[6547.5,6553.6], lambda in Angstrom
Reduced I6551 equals 8.44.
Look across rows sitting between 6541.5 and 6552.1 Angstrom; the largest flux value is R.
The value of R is 8.596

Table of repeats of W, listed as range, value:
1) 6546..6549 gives 8.49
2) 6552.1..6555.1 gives 8.06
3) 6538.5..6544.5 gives 7.63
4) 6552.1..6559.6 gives 7.63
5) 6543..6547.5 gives 8.14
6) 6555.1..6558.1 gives 7.08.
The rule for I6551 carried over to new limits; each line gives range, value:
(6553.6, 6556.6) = 7.54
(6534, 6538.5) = 7.51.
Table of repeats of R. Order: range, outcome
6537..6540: 7.184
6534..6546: 8.232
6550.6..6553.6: 8.472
